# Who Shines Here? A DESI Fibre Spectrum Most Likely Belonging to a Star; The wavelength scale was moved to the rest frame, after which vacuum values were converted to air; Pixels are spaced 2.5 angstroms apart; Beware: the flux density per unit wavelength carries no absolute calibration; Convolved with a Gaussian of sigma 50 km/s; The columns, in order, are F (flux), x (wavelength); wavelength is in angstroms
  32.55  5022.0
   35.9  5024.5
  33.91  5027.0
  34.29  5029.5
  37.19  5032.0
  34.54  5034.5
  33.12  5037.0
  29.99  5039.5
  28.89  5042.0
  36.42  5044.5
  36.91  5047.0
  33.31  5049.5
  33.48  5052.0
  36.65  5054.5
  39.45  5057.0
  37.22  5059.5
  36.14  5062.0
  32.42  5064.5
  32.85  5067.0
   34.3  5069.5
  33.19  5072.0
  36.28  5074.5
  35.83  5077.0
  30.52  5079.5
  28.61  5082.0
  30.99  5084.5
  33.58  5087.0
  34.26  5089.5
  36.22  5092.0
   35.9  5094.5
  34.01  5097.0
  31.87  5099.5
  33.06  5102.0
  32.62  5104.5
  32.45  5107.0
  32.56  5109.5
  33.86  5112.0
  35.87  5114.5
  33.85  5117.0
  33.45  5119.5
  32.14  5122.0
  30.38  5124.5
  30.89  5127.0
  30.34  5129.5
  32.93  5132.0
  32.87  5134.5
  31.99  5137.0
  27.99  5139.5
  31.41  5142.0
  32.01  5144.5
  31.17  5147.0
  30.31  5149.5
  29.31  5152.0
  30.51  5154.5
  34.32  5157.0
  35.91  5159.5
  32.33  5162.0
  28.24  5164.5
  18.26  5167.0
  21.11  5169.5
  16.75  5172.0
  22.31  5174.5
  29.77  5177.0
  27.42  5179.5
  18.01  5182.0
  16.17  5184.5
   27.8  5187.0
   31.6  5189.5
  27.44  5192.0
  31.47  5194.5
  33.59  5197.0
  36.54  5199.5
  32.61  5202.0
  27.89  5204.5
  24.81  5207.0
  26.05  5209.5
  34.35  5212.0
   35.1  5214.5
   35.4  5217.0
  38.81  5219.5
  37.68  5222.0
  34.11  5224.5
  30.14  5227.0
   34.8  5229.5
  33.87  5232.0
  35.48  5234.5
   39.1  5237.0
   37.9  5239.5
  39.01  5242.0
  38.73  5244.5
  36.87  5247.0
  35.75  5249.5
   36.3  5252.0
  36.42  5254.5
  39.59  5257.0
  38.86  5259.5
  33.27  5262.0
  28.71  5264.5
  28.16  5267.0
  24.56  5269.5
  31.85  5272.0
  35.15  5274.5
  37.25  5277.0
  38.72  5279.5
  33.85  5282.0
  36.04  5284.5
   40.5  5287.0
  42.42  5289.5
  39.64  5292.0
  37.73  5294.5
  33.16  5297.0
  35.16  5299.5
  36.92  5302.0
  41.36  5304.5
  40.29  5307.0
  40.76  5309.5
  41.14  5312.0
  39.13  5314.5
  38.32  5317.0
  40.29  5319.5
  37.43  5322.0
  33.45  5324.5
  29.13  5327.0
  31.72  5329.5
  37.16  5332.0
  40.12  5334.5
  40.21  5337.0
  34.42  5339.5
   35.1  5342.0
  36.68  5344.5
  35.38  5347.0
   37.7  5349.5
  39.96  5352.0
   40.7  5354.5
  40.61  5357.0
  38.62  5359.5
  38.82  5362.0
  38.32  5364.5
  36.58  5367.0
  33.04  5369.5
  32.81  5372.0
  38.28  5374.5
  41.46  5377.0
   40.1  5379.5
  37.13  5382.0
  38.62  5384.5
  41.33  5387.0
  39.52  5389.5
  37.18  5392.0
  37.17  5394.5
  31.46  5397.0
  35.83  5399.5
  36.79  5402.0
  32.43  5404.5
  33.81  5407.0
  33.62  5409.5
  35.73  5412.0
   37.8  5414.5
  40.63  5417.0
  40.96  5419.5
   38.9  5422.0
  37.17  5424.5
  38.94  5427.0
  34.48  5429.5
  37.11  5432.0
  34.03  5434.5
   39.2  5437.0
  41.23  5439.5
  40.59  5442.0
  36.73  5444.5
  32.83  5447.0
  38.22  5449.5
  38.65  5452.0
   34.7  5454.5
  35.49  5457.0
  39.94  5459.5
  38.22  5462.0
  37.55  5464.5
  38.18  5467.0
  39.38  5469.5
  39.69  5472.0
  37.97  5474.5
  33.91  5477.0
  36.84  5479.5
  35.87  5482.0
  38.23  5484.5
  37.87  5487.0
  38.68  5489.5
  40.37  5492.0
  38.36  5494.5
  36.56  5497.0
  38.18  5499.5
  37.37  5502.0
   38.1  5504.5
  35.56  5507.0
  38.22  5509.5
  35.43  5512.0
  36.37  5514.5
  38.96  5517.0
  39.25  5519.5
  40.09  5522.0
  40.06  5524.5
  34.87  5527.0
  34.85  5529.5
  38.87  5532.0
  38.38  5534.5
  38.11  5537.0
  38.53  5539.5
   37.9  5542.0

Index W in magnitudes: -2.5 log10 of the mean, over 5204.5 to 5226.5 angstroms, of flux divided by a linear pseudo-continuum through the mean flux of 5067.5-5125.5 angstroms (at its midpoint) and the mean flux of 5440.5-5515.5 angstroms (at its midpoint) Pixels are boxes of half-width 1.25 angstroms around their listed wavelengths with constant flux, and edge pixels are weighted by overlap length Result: 0.06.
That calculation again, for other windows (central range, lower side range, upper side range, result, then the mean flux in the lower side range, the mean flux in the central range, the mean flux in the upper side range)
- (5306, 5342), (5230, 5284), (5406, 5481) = -0.038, 35.2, 37.3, 37.4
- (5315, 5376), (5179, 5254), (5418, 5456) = -0.042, 32.6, 36.9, 37.6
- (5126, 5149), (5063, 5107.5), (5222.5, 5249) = 0.099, 33.3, 31.3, 36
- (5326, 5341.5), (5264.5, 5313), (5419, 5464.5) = 0.035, 36.3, 35.5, 37.6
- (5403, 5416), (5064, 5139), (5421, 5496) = 0.065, 33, 34.8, 37.6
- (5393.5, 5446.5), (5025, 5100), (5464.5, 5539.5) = 0.007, 34.1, 36.8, 37.8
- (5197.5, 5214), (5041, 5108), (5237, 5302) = 0.150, 34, 30.7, 35.9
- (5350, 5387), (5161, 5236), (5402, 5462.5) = -0.098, 29.4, 38.3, 37.1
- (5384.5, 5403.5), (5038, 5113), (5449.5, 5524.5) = -0.006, 33.8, 37.1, 37.8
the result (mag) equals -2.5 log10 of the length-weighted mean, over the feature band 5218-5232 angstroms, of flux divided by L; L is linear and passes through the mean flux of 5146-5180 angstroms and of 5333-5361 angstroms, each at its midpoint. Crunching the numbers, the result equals -0.13 mag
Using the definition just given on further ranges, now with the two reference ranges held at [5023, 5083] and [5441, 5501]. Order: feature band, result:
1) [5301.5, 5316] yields -0.11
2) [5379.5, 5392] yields -0.06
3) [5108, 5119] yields 0.02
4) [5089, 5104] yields 0.01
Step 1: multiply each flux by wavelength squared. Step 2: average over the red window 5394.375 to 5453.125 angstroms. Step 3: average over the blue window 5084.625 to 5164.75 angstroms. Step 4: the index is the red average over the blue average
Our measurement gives 1.27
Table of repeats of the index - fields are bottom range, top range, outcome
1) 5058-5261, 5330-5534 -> 1.29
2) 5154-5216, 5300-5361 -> 1.42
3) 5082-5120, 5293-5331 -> 1.20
